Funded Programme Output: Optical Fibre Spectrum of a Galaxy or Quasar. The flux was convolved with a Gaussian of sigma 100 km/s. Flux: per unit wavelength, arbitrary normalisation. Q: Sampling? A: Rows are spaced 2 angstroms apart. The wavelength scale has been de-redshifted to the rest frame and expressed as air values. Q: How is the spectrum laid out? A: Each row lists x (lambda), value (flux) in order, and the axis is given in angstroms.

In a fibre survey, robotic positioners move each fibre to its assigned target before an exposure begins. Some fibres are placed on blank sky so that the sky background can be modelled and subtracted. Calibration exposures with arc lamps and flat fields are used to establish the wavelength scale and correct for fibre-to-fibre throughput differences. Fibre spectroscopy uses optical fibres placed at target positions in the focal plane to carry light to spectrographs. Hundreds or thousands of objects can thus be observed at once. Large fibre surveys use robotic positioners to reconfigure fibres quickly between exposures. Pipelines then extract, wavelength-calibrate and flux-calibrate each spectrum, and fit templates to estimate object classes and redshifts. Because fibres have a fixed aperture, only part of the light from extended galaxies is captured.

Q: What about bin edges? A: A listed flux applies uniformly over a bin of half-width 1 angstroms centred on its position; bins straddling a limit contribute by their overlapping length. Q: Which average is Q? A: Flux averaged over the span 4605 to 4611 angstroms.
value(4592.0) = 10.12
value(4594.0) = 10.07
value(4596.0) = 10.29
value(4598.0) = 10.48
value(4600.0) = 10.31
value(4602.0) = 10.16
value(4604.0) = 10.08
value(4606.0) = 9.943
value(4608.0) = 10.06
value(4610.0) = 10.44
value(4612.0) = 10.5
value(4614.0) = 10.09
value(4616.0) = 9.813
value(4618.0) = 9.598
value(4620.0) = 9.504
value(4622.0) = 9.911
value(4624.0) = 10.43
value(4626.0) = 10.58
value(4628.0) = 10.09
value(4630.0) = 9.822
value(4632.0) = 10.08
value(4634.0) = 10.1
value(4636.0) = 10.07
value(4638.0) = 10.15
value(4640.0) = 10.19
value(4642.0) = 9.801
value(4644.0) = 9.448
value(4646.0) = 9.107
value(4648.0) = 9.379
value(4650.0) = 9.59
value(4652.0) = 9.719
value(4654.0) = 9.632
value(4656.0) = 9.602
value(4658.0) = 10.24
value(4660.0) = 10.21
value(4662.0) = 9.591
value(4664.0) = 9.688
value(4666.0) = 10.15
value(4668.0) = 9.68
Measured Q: 10.1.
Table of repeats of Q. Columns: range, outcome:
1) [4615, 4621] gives 9.64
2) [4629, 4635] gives 10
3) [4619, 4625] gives 9.95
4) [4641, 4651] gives 9.46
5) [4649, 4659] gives 9.76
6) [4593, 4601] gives 10.3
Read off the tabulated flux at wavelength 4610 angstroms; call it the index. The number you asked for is 10.44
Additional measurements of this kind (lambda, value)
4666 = 10.15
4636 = 10.07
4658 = 10.24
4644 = 9.448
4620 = 9.504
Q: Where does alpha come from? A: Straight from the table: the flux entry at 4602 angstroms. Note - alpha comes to 10.16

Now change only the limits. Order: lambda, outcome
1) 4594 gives 10.07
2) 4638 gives 10.15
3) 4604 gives 10.08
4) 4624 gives 10.43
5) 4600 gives 10.31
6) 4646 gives 9.107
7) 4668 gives 9.68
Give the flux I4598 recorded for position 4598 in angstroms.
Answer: 10.48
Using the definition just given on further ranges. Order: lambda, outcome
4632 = 10.08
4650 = 9.59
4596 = 10.29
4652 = 9.719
